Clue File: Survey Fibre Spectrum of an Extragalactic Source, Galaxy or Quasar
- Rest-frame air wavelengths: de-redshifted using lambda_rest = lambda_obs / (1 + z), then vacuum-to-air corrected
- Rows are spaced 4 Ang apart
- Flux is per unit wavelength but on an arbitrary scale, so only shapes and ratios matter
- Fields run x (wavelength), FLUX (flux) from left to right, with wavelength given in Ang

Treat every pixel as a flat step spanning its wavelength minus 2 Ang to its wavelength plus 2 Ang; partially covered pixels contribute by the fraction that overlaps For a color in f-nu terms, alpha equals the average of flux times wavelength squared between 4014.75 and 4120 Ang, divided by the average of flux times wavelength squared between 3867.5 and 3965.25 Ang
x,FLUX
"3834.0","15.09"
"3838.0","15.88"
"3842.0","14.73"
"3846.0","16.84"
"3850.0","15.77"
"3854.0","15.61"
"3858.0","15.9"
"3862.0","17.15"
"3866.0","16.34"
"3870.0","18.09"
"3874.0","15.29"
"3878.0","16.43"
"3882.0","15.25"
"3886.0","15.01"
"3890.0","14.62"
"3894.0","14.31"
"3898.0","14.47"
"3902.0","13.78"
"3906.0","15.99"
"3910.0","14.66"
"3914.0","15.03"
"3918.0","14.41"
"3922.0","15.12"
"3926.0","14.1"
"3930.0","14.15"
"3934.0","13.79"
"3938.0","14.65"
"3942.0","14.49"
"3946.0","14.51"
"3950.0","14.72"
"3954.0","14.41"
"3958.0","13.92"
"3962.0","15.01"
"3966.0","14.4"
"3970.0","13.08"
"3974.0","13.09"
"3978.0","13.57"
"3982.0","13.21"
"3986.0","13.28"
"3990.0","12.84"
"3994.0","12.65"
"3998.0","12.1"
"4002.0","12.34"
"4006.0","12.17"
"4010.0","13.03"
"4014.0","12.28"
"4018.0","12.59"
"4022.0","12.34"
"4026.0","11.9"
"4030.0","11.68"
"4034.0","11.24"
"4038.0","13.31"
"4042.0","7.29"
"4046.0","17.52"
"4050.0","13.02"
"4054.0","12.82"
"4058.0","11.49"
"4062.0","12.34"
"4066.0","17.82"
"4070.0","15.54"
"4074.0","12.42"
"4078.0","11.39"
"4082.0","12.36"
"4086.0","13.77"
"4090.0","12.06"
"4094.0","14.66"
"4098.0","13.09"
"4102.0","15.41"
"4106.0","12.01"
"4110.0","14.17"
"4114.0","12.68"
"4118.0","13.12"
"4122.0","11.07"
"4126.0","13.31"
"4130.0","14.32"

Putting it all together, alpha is 0.95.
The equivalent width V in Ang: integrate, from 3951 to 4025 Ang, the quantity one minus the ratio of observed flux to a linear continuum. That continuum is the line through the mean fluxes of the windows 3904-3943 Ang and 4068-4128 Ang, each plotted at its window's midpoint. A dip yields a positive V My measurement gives 5.0 Ang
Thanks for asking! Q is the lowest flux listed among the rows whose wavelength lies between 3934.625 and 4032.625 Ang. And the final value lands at 11.68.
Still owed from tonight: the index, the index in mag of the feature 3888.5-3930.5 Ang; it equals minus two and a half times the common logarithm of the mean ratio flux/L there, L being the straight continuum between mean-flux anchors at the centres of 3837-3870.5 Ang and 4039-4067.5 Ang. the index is 0.05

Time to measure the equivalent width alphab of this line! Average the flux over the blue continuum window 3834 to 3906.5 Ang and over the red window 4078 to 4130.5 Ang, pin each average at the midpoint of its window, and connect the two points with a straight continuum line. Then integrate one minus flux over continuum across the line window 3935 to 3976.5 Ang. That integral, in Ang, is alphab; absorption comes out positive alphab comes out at 1.41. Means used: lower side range 15.6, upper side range 13.1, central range 14.2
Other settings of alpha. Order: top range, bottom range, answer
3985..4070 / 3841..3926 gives 0.89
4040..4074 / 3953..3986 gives 1.02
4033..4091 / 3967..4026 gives 1.05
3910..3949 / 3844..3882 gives 0.92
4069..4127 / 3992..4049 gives 1.10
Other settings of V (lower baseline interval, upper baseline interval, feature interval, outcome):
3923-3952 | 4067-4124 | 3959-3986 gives 0.8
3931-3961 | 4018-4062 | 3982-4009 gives 1.3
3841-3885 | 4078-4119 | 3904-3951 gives 2.2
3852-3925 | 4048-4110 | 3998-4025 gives 3.2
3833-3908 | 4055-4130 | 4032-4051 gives 1.9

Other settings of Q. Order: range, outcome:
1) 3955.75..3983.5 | 13.08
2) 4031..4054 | 7.29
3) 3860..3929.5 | 13.78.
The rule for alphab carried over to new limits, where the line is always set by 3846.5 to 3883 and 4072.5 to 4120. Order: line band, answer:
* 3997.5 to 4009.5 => 1.7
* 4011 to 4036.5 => 3.7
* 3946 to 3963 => 0.6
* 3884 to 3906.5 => 1.7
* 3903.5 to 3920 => 0.7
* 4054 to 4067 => 0.2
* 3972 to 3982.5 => 1.0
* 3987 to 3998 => 1.4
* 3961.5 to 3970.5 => 0.4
